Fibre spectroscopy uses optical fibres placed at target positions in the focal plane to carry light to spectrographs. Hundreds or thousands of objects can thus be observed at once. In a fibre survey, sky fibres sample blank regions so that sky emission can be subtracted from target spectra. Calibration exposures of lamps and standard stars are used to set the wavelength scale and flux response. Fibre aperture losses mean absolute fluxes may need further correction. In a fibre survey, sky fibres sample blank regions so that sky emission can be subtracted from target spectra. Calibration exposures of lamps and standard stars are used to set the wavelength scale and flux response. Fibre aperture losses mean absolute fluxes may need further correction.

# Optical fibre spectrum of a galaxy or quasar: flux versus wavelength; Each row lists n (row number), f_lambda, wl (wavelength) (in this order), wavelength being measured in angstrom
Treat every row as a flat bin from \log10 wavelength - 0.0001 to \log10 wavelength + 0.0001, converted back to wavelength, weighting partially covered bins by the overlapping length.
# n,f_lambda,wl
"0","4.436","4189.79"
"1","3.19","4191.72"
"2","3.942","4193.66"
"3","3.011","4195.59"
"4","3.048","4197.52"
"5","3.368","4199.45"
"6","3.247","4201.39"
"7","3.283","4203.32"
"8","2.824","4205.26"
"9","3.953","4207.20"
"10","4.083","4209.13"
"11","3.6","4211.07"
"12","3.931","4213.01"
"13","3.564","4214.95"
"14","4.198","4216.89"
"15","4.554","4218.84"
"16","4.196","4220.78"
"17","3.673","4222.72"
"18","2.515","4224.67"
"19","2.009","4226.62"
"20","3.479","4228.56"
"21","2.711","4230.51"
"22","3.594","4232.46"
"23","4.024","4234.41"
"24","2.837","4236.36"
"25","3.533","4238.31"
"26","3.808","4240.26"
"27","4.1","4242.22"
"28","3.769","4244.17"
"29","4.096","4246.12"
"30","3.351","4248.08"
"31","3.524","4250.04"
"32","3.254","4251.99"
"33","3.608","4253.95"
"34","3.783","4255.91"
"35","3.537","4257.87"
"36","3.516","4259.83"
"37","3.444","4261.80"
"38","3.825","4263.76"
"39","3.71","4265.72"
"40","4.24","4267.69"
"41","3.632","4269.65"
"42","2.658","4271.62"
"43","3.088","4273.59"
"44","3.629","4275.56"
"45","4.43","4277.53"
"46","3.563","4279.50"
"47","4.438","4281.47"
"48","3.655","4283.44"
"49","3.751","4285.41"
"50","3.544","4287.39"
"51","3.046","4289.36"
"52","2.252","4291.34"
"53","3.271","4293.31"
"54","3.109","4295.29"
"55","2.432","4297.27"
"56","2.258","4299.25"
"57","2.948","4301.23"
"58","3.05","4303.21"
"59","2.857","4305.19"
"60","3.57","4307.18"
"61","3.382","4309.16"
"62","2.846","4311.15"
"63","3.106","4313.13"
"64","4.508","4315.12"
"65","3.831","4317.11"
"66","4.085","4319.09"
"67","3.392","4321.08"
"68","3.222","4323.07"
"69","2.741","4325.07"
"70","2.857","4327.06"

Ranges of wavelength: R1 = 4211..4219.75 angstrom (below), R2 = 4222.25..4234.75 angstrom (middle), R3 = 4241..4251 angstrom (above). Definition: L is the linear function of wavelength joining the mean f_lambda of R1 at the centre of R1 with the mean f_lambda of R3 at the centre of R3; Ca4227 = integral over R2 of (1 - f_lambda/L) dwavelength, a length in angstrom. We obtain 2.63 angstrom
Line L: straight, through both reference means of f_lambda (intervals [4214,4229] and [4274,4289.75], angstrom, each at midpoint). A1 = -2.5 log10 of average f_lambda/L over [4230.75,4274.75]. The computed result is 0.02 mag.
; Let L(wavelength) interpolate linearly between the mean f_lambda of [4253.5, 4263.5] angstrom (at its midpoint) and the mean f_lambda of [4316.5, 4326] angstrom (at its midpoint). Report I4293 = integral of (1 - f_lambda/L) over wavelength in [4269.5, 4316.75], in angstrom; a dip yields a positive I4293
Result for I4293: 2.9 angstrom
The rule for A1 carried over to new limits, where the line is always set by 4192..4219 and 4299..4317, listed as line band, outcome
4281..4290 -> -0.11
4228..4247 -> -0.04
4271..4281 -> -0.07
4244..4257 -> -0.06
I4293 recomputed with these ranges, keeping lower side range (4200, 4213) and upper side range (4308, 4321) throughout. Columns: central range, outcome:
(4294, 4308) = 2.8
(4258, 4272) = -0.2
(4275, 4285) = -1.0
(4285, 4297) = 1.7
